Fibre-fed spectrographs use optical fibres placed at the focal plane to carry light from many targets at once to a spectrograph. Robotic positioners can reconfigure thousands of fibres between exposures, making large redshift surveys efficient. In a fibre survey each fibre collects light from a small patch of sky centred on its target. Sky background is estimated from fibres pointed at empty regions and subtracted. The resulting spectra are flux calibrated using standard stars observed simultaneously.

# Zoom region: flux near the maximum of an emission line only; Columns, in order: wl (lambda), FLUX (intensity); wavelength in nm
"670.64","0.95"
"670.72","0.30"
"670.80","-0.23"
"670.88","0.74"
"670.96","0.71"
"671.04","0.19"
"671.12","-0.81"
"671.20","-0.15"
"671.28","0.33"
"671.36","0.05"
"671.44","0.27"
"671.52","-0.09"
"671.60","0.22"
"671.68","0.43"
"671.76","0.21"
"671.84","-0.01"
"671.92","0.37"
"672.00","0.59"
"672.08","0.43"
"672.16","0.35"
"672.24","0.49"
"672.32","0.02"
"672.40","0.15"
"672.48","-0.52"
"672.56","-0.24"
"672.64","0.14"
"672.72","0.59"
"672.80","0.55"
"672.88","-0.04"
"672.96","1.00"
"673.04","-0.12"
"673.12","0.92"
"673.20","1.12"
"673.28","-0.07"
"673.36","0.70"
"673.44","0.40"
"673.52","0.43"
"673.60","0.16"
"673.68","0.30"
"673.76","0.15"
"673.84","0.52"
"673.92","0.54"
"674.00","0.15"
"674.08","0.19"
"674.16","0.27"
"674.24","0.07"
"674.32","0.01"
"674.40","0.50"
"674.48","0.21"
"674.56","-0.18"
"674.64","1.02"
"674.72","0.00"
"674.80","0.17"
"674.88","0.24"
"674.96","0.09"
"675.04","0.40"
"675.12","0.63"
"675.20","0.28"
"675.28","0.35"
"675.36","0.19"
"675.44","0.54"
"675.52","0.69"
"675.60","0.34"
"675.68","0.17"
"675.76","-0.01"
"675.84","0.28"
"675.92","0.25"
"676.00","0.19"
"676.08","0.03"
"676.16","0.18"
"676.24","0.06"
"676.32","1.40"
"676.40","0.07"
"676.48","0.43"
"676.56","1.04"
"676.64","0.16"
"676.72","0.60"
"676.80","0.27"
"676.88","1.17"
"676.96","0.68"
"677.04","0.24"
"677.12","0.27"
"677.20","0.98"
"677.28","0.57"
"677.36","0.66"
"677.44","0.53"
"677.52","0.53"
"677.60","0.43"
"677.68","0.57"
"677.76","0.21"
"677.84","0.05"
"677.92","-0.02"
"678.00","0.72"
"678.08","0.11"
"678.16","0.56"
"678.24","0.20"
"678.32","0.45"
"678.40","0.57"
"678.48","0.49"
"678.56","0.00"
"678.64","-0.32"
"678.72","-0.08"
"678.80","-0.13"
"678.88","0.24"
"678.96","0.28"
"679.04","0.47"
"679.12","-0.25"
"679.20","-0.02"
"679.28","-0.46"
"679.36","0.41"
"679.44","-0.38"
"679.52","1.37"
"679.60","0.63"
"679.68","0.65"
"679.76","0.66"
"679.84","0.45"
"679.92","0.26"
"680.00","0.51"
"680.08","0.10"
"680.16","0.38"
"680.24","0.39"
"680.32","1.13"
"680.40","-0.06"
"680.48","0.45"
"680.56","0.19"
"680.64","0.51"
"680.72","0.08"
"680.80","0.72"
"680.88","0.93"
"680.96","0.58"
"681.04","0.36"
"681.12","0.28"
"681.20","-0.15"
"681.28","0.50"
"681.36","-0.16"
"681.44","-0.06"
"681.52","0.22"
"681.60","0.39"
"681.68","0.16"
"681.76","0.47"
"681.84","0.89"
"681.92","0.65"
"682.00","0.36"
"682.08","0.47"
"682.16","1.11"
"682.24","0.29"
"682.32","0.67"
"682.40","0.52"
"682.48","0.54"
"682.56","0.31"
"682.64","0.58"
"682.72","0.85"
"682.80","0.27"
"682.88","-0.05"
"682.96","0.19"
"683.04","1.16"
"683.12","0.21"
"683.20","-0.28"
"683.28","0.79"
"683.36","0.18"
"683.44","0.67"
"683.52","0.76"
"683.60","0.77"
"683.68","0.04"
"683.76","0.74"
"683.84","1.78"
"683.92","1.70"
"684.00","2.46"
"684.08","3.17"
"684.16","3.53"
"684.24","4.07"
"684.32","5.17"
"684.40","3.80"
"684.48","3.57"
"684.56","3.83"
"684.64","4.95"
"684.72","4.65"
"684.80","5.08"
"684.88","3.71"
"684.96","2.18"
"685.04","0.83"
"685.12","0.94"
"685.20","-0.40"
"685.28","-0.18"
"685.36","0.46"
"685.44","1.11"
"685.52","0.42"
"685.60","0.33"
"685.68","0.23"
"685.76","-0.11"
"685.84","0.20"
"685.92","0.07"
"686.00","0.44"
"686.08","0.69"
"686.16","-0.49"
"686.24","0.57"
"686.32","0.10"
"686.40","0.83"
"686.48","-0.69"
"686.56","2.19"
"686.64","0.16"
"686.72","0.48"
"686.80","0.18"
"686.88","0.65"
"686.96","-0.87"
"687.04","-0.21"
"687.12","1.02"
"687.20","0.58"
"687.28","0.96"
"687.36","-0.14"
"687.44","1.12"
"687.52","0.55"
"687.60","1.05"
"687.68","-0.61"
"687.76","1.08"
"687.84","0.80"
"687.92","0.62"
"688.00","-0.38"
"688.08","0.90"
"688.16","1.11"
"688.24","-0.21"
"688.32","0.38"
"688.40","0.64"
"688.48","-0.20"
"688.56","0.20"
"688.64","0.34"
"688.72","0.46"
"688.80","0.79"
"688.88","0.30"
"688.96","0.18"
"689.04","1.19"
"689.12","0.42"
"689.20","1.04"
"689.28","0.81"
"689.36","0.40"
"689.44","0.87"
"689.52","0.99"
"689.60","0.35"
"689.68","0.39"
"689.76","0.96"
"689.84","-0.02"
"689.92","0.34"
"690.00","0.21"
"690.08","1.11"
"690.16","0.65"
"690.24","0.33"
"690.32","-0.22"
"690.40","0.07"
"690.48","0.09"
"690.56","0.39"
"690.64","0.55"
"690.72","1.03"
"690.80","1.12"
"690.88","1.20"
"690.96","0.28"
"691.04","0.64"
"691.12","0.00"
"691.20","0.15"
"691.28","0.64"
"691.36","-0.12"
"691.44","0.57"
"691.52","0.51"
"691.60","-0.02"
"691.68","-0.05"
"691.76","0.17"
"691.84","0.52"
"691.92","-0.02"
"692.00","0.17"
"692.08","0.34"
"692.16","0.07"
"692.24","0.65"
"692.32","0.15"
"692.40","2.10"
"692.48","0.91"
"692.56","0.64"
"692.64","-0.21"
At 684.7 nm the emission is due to [O II]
